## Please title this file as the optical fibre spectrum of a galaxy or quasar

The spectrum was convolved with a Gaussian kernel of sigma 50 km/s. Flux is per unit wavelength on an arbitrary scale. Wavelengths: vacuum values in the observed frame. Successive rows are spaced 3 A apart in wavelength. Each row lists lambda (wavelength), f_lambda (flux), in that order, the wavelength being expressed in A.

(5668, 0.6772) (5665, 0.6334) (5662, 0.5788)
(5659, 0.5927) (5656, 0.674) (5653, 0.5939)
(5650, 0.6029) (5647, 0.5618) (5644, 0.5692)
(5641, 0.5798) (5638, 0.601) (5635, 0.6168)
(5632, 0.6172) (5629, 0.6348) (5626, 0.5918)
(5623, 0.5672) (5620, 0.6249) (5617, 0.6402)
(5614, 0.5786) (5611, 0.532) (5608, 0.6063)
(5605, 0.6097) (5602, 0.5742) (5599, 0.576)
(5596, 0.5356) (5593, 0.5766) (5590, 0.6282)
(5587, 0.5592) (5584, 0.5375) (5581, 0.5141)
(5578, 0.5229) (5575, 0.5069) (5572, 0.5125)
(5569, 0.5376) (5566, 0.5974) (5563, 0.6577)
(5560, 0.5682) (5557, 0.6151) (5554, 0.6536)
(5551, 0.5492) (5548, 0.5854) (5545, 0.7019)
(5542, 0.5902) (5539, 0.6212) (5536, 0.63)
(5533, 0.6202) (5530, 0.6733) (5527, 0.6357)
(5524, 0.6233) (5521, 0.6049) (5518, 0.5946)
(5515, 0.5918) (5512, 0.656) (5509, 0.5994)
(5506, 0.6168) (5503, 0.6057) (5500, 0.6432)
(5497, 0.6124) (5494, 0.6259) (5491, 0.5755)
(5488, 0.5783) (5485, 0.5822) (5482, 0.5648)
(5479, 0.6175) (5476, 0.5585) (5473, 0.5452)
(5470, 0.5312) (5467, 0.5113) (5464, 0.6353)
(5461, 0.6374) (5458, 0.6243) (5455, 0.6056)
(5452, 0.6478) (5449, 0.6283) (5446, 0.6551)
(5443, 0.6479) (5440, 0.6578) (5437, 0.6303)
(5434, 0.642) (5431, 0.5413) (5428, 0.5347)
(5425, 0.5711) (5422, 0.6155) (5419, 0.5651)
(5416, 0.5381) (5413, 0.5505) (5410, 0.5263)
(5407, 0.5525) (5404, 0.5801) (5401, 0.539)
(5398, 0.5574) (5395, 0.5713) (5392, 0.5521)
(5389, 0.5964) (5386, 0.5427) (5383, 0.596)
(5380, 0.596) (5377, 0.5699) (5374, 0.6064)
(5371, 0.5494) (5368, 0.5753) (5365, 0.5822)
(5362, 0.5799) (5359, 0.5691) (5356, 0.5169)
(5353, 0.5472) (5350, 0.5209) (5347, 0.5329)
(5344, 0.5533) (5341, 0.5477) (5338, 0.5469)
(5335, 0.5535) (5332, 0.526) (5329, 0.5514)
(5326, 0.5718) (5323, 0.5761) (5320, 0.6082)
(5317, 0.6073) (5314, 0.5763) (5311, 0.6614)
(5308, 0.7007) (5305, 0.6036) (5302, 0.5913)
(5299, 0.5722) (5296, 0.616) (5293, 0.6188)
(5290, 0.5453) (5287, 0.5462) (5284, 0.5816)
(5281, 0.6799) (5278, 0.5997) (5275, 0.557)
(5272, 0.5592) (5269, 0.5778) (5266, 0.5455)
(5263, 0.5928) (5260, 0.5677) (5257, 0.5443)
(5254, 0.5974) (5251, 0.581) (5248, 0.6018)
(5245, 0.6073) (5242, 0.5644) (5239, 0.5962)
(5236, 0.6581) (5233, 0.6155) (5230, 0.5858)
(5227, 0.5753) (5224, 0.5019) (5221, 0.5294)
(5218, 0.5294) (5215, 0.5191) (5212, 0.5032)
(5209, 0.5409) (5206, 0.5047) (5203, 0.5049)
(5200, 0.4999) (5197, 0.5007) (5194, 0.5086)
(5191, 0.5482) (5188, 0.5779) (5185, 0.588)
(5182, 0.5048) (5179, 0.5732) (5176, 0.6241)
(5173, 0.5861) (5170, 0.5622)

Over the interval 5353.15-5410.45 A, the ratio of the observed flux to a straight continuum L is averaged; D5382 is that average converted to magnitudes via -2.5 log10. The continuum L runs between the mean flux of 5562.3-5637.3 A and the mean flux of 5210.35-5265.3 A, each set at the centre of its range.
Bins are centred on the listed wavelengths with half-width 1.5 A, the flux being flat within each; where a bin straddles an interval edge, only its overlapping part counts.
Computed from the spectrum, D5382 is 0.01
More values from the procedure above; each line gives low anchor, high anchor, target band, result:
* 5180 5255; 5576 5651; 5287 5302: -0.05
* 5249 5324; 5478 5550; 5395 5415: 0.10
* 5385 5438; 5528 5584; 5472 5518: -0.03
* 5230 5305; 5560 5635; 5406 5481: -0.02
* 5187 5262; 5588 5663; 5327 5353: 0.05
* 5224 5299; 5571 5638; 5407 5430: 0.05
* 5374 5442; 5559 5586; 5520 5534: -0.14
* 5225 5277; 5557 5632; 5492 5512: -0.07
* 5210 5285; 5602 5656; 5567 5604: 0.09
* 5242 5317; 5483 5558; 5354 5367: 0.07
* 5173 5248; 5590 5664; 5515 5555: -0.06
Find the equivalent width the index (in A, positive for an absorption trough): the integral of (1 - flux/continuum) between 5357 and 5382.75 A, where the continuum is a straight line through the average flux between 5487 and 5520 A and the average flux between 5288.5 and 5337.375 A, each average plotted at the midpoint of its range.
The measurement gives 0.8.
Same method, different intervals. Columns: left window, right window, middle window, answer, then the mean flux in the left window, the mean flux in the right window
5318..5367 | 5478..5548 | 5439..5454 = -1.36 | 0.556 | 0.615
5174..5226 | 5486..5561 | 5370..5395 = 0.14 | 0.534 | 0.615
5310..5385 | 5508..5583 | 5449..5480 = -0.37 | 0.568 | 0.598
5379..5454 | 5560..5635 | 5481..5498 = -0.23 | 0.585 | 0.577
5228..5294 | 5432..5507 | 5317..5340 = 1.12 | 0.587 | 0.607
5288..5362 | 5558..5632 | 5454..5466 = -0.96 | 0.576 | 0.576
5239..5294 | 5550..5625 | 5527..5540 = -1.36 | 0.582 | 0.576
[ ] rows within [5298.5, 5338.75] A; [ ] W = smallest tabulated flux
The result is 0.526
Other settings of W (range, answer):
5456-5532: 0.5113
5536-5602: 0.5069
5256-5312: 0.5443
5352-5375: 0.5169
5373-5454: 0.5263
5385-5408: 0.539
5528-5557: 0.5492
